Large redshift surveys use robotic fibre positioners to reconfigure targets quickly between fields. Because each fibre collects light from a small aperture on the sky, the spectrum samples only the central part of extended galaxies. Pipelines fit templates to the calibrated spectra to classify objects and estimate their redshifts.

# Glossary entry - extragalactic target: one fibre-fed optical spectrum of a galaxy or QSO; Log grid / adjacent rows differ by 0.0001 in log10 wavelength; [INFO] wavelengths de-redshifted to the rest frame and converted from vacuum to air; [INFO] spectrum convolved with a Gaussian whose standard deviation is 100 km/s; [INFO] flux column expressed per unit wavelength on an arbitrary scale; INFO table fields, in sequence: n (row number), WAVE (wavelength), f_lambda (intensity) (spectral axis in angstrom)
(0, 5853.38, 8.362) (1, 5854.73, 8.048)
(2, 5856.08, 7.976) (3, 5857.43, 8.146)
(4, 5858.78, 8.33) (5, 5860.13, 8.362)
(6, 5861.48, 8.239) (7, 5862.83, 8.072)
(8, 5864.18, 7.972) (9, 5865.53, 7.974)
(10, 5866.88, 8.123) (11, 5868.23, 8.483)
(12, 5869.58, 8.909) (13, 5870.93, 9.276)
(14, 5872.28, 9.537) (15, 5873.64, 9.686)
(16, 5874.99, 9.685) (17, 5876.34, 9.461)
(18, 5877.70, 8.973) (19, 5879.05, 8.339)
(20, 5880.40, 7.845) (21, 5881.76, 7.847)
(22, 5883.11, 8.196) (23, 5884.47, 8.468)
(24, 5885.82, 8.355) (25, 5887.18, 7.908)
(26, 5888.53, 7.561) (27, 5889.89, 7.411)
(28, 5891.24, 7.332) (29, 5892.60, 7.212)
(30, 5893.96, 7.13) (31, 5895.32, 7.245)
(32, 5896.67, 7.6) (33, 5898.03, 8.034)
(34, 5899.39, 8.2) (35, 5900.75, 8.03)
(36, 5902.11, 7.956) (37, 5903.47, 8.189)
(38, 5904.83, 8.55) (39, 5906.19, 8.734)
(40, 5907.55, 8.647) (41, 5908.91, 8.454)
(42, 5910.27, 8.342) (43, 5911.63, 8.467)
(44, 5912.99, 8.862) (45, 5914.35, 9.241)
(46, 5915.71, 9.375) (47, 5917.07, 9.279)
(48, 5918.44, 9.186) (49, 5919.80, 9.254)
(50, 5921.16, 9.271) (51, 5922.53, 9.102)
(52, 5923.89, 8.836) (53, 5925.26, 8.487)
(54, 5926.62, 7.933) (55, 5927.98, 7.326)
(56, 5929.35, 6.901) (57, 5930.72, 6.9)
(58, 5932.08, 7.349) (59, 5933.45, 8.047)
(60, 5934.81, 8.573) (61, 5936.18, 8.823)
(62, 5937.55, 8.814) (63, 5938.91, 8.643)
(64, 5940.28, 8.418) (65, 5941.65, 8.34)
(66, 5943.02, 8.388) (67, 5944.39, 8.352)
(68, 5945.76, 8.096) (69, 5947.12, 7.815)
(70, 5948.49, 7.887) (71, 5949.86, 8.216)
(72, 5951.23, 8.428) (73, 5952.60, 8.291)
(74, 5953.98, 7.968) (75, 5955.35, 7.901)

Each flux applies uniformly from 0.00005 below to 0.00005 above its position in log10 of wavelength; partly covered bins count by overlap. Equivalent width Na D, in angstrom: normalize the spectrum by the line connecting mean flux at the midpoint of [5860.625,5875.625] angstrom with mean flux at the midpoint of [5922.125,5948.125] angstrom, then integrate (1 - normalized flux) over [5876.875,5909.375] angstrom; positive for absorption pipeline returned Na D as 1.9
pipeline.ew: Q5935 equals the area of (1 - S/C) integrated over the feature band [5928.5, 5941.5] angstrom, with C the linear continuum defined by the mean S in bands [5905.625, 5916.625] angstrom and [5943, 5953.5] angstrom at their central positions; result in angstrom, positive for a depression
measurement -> 0.5 angstrom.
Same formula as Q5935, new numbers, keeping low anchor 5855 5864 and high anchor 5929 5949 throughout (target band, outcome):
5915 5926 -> -1.3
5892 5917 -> -0.4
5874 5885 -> -0.7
